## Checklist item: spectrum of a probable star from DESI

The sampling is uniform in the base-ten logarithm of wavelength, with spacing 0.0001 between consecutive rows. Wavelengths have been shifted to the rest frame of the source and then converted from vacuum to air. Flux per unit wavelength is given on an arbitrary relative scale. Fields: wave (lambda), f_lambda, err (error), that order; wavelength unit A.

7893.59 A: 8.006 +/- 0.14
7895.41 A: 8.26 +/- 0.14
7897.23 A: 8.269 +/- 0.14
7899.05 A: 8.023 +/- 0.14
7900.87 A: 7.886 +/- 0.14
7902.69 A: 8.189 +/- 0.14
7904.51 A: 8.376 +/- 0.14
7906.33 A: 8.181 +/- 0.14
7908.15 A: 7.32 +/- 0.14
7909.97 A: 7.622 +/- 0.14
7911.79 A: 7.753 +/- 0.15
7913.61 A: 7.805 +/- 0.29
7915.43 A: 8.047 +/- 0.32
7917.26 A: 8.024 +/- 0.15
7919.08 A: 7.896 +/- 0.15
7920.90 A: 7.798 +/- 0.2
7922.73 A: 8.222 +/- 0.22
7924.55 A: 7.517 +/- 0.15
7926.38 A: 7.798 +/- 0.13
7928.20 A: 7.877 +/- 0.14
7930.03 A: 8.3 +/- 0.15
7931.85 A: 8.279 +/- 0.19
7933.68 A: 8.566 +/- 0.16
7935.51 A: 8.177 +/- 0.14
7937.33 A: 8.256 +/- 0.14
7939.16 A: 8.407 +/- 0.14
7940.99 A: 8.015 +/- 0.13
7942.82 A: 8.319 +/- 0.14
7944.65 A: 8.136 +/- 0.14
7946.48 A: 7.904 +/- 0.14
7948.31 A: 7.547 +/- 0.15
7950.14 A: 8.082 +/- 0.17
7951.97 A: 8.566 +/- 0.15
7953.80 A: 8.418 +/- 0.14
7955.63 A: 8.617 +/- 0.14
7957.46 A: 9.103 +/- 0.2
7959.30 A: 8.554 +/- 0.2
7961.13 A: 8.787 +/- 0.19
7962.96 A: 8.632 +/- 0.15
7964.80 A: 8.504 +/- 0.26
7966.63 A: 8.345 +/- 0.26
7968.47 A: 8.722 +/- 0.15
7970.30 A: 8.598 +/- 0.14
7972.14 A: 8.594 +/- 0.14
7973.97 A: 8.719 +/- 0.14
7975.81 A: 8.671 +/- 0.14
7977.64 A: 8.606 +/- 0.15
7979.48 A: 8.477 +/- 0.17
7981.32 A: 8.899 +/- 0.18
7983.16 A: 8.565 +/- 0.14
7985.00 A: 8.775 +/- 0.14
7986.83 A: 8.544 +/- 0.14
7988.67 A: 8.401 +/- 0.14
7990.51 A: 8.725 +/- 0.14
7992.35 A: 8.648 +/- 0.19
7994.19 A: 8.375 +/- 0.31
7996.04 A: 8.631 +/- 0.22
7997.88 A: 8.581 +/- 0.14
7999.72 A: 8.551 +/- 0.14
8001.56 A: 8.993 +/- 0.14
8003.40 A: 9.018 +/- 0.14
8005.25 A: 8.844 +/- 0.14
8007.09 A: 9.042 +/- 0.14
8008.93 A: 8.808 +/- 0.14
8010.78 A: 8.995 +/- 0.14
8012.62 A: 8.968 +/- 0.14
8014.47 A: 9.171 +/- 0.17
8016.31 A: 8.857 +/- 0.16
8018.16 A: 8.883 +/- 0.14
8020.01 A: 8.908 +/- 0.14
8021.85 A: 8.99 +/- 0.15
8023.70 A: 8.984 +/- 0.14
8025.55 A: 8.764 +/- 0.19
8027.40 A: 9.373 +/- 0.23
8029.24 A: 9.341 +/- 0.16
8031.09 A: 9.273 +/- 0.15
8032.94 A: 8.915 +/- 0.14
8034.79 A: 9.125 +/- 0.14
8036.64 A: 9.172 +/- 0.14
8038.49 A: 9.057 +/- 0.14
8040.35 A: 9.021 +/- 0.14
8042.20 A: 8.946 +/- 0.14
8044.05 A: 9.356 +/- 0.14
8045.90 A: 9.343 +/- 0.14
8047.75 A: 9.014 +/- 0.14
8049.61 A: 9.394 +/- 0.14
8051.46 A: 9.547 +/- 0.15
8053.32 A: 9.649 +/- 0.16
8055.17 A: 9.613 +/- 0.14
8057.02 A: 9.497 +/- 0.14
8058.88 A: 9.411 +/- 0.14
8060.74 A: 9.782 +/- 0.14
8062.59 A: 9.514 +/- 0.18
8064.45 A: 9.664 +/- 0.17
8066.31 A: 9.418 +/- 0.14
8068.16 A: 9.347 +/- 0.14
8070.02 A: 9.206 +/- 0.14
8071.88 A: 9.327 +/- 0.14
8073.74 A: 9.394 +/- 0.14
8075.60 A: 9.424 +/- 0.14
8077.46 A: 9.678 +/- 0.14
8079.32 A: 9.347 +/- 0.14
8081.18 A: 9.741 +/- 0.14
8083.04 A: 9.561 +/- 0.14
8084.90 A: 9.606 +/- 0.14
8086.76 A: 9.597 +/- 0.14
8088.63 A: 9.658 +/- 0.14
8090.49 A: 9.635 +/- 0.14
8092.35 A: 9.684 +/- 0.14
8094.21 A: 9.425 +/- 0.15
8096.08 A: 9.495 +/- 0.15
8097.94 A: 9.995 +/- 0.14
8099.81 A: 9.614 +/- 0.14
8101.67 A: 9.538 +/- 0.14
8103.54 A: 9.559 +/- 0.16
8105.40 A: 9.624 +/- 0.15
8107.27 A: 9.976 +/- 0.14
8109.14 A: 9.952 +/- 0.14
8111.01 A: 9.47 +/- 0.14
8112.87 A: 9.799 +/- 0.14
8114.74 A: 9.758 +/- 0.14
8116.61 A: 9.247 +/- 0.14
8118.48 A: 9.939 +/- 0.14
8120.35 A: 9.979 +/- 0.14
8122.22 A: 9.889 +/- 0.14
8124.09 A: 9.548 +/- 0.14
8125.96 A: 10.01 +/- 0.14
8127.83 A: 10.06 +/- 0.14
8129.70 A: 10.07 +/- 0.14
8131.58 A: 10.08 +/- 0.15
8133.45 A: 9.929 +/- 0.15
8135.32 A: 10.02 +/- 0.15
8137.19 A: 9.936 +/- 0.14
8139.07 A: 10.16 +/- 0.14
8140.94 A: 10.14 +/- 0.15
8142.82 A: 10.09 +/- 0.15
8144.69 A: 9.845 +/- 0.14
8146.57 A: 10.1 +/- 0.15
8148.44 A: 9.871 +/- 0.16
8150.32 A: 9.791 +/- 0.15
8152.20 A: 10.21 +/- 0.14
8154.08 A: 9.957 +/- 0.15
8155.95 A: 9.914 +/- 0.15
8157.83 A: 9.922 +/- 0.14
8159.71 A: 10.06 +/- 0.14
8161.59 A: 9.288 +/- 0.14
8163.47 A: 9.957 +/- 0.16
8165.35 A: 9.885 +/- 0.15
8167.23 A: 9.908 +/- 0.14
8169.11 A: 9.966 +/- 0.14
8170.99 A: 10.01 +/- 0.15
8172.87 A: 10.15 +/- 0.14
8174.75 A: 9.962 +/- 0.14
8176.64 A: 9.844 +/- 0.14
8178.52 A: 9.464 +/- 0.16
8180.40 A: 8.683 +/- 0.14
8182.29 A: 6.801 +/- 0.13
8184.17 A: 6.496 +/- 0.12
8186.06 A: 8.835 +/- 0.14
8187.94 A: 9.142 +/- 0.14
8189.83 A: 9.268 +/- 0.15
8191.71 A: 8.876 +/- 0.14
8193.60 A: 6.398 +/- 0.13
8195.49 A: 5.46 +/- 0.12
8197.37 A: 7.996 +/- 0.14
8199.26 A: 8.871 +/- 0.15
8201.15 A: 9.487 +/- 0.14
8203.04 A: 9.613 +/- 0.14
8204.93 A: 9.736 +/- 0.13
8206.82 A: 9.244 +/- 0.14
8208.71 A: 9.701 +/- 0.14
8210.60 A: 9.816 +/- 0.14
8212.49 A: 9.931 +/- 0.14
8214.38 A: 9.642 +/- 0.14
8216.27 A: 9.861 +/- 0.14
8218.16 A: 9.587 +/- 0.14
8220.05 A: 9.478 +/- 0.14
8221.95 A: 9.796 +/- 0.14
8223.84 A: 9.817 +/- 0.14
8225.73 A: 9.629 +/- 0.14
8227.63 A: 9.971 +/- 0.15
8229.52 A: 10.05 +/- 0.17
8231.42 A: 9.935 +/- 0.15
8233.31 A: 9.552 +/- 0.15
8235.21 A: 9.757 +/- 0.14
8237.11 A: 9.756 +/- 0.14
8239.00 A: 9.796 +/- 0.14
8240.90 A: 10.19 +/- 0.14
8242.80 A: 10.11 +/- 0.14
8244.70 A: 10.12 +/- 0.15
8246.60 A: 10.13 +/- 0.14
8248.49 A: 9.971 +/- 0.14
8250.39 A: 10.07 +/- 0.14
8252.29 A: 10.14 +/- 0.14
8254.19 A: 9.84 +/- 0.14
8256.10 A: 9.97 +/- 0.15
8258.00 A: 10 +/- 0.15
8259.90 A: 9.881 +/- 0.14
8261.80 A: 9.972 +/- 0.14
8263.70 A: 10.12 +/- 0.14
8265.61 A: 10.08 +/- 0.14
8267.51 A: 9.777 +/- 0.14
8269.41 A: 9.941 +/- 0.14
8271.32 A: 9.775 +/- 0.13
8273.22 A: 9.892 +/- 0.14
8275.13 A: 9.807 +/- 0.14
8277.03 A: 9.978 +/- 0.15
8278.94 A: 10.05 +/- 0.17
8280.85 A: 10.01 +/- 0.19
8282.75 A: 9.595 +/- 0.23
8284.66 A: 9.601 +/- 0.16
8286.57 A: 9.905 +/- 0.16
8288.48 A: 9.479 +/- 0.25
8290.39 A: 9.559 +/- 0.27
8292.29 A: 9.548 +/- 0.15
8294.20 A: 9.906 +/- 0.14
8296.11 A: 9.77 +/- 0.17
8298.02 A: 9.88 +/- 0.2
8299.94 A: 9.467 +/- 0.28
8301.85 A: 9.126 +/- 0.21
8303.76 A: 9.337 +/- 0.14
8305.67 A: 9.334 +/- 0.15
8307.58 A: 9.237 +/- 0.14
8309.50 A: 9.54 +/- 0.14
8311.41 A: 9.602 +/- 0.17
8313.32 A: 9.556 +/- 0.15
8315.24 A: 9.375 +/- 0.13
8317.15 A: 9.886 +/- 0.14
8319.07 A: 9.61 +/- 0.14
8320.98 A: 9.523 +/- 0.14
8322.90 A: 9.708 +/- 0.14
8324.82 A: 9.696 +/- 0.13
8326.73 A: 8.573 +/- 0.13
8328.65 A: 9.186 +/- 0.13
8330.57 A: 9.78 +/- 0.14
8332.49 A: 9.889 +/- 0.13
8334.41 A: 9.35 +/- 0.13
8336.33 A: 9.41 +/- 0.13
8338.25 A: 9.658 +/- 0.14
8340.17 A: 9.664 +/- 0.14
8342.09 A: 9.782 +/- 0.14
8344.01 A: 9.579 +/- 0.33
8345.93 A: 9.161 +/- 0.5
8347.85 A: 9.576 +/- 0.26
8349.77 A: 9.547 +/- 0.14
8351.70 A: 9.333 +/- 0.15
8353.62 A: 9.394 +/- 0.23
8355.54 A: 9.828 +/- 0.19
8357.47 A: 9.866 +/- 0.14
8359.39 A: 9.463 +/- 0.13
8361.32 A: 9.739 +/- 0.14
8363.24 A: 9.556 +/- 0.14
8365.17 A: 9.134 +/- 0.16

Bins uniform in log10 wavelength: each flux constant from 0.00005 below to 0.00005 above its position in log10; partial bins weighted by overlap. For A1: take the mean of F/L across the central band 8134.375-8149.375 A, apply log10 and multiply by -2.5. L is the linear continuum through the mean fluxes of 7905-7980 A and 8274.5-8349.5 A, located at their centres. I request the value -0.12 mag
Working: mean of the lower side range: 8.24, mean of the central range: 10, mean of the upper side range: 9.58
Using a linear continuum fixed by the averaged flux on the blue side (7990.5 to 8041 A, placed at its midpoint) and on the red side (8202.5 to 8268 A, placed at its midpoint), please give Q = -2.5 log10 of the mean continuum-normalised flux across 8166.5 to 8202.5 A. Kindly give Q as 0.11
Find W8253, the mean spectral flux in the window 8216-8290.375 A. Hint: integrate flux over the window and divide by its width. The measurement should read 9.88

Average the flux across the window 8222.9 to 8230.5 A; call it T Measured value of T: 9.86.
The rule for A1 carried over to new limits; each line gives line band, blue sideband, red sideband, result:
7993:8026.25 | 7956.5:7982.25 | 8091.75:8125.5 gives 0.01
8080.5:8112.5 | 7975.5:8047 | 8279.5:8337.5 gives -0.07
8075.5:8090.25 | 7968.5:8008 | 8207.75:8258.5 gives -0.05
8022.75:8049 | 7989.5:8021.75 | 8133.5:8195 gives -0.02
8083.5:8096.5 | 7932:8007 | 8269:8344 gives -0.08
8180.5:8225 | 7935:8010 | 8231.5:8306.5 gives 0.08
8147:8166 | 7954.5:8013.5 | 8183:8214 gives -0.14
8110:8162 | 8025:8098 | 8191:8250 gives -0.05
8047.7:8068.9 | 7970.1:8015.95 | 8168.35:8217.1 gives -0.08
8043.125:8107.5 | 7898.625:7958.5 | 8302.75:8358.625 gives -0.11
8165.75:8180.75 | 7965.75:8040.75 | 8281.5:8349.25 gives -0.07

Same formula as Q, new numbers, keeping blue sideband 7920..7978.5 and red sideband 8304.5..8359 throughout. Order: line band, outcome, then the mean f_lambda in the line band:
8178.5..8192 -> 0.089 mag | 8.36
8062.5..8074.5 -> -0.084 mag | 9.4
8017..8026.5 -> -0.042 mag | 8.9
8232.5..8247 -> -0.077 mag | 9.92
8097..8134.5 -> -0.111 mag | 9.8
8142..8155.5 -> -0.118 mag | 9.98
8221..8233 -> -0.075 mag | 9.85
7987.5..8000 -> -0.011 mag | 8.55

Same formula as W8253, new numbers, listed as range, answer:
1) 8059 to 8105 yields 9.55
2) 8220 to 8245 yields 9.86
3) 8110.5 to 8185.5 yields 9.7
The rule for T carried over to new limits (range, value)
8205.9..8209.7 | 9.48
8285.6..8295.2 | 9.68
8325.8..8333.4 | 9.35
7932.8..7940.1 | 8.35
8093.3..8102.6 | 9.61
